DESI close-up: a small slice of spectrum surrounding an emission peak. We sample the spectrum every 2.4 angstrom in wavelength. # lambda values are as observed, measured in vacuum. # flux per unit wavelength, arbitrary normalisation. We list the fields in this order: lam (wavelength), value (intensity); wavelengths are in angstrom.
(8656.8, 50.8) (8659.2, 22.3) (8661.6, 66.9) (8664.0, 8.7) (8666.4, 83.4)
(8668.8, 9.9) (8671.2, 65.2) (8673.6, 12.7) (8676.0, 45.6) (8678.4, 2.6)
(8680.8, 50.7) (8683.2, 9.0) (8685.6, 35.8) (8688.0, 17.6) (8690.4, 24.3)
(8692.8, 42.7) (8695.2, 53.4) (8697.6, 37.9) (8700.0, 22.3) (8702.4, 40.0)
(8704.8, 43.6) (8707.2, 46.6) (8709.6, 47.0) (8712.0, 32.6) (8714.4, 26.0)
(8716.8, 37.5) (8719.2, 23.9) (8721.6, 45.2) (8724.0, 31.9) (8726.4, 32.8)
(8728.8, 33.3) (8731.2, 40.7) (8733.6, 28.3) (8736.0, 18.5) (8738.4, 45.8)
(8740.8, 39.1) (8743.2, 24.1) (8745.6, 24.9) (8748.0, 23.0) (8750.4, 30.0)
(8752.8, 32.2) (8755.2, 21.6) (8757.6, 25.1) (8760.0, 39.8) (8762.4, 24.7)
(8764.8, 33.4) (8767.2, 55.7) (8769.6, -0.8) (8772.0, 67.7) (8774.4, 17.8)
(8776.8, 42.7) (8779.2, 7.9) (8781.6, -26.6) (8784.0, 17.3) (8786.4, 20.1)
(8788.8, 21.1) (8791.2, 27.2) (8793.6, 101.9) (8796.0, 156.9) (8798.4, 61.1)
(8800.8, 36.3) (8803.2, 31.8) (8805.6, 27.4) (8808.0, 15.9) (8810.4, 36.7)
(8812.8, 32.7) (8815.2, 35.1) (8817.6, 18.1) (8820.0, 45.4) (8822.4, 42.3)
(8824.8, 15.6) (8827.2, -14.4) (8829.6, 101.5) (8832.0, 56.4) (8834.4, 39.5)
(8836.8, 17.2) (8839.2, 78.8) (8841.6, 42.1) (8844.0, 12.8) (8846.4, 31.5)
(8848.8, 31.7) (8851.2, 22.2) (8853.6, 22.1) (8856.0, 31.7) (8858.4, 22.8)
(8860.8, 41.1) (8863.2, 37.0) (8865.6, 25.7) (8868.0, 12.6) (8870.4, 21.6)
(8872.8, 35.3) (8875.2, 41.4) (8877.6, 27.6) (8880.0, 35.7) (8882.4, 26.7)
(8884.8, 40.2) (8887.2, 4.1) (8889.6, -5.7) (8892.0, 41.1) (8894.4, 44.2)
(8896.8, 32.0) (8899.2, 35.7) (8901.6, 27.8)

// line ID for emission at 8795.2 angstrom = H-beta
